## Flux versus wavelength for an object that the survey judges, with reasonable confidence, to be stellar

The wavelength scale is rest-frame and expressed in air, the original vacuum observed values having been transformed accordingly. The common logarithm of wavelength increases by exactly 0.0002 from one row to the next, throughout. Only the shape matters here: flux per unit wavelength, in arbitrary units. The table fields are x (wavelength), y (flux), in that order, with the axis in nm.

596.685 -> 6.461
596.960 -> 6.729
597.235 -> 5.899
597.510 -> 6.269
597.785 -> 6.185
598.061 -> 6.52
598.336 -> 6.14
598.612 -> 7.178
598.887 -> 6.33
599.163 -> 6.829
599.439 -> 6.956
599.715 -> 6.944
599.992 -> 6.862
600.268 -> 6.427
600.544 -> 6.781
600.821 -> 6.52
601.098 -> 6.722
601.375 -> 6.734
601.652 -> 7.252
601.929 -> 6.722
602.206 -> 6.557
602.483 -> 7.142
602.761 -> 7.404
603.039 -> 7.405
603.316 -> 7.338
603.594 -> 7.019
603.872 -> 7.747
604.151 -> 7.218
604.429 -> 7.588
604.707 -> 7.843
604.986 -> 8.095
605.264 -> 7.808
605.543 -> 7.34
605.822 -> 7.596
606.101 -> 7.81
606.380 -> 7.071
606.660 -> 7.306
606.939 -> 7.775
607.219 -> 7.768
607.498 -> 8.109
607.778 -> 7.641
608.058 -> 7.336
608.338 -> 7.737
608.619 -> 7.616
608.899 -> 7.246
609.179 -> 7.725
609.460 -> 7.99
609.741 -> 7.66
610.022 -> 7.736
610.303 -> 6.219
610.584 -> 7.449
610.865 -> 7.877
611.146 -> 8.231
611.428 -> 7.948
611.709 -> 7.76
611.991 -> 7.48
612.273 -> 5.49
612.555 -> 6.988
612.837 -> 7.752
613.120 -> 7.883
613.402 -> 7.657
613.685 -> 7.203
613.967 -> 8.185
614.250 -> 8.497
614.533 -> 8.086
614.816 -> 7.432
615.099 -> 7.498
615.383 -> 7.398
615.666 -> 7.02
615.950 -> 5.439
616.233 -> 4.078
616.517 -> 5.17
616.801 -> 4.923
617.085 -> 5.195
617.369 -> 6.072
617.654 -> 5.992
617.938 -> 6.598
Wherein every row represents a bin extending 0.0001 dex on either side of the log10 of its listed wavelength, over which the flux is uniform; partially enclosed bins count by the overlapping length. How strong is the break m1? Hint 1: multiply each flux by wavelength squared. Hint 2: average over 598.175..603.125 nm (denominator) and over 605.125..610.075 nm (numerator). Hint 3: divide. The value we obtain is 1.14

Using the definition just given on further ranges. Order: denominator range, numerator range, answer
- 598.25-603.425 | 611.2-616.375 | 1.10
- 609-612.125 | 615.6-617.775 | 0.72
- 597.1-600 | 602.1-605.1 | 1.15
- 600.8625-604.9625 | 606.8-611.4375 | 1.08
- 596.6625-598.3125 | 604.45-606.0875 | 1.26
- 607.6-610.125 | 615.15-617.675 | 0.77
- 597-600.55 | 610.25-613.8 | 1.18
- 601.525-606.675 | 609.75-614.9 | 1.05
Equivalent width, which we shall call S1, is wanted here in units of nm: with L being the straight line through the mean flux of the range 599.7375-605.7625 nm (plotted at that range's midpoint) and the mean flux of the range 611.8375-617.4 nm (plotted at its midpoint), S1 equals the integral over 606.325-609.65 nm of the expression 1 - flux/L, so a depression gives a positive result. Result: -0.30 nm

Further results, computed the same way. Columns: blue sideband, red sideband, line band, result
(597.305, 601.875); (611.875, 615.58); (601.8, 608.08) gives -0.44 nm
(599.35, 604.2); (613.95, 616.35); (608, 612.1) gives -0.34 nm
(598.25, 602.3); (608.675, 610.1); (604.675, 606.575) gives -0.09 nm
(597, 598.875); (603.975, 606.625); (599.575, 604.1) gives 0.03 nm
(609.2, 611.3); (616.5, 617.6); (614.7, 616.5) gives -0.14 nm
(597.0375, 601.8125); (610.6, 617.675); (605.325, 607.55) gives -0.26 nm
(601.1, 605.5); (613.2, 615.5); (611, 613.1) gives 0.07 nm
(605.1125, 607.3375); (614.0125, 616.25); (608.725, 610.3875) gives -0.02 nm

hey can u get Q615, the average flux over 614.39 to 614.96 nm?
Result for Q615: 7.76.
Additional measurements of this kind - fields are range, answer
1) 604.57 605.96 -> 7.74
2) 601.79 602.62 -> 6.81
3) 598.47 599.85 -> 6.85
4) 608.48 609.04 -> 7.44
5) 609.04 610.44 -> 7.46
